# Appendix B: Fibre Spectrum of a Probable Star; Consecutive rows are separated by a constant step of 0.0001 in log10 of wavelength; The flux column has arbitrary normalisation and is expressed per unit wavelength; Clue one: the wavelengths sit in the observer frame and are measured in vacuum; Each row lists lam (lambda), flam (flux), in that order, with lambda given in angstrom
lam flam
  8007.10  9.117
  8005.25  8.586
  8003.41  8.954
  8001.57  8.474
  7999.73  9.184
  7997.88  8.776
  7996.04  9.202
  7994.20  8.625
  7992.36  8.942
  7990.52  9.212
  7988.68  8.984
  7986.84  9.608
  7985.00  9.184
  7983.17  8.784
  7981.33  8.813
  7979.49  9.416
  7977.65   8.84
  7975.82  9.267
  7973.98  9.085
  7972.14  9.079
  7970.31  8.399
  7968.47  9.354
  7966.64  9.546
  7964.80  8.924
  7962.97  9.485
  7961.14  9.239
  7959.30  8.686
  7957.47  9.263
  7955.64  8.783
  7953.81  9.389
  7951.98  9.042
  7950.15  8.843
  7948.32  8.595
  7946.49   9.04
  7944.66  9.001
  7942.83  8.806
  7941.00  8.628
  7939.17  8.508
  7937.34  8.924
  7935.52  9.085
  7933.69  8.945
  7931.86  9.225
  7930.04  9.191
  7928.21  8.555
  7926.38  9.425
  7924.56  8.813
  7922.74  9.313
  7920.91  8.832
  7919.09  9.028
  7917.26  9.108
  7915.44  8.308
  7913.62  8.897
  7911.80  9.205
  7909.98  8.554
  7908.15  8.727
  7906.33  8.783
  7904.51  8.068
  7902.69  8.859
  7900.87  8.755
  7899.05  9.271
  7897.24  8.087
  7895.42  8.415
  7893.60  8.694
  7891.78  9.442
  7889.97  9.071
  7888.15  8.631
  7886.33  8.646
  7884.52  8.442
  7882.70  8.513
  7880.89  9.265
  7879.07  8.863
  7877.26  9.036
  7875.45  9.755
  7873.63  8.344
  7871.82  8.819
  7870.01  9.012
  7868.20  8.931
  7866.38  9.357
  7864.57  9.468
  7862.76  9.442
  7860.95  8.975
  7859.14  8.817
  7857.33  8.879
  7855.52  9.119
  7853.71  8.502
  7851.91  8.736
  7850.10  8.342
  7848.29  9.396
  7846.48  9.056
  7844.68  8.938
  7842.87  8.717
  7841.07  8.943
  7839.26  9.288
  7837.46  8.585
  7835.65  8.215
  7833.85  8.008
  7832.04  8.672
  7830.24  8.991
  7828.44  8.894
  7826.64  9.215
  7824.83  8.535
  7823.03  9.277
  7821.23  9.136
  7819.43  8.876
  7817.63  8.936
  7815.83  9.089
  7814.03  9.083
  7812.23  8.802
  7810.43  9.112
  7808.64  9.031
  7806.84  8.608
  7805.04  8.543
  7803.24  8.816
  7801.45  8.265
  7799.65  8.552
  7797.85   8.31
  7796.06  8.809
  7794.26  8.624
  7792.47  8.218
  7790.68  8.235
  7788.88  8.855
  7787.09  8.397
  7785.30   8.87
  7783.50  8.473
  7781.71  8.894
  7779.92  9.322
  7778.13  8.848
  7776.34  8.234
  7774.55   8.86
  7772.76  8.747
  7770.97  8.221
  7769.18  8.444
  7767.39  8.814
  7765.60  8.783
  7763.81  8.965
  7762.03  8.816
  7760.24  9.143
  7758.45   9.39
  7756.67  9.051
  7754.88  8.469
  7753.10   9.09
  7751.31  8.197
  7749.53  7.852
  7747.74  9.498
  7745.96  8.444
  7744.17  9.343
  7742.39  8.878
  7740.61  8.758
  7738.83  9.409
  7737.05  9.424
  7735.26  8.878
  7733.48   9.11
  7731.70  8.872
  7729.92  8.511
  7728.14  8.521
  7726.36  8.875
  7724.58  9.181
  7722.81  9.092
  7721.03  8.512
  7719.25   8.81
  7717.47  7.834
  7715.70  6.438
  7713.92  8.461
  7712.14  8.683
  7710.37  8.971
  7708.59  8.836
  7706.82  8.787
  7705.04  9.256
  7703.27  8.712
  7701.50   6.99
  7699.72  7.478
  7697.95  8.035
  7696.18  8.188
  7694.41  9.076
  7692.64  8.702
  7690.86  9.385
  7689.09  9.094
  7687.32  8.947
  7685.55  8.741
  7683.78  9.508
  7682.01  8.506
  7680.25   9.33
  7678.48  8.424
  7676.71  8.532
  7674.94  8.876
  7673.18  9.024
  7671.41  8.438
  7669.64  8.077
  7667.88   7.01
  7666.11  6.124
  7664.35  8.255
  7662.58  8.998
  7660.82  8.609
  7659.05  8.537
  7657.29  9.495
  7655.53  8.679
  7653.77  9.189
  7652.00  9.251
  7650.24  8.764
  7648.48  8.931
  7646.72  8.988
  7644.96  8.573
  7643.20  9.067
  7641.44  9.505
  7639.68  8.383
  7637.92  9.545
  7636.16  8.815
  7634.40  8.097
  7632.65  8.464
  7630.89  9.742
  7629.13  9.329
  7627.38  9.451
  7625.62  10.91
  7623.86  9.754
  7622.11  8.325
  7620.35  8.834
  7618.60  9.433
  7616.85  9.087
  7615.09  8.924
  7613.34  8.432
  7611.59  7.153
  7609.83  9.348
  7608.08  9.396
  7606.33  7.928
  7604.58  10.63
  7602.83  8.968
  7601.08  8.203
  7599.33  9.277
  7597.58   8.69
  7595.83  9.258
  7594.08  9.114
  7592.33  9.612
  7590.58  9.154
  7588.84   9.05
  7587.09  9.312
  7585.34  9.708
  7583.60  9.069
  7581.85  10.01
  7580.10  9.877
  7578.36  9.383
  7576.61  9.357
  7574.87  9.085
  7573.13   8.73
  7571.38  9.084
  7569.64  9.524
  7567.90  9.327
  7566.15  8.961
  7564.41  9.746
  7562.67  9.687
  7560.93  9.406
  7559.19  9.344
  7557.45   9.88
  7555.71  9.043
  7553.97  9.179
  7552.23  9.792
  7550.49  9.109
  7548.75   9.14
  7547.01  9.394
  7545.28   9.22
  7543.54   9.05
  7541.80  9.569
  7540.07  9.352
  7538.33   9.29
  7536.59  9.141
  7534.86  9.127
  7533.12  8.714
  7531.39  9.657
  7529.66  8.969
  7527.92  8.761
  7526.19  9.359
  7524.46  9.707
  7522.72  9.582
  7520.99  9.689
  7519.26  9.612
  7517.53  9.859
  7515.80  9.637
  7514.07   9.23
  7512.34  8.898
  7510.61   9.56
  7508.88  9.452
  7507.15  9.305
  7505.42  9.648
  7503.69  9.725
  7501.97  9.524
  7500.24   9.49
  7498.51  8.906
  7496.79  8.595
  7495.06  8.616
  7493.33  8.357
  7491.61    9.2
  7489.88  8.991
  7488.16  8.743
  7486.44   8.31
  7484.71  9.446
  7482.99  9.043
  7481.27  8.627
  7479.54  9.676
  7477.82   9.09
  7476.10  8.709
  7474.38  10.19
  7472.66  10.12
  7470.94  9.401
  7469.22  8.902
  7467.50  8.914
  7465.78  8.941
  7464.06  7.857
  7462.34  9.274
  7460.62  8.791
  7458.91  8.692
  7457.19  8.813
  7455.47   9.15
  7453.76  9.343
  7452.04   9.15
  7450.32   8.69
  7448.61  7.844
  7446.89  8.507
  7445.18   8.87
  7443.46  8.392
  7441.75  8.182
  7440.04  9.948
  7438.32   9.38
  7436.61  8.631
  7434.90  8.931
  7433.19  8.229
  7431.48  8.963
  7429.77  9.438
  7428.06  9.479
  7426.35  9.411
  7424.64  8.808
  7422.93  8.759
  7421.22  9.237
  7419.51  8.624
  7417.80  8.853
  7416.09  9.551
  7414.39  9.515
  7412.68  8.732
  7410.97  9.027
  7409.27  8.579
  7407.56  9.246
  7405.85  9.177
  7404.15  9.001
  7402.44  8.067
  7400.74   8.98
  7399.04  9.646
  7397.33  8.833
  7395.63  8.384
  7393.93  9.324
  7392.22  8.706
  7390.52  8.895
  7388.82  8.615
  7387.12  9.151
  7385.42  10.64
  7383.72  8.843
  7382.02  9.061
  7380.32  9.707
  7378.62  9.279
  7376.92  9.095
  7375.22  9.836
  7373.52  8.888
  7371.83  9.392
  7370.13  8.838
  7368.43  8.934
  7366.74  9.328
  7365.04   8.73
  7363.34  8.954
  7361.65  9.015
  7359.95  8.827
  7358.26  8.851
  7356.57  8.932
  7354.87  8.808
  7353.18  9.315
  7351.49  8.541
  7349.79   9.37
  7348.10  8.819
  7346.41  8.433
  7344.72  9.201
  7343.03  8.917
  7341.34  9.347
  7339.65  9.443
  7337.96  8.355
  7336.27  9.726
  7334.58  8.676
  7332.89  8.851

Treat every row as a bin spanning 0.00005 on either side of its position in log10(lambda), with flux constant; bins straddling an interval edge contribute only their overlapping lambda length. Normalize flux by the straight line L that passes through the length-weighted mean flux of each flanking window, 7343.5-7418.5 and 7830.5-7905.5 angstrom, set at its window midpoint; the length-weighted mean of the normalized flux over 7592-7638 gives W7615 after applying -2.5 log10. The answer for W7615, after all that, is -0.01 mag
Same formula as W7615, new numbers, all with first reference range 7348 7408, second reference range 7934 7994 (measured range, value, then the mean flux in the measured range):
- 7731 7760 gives 0.01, 8.92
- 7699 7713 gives 0.07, 8.48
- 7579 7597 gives -0.04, 9.4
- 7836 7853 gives 0.02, 8.86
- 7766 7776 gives 0.05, 8.6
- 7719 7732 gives 0.03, 8.79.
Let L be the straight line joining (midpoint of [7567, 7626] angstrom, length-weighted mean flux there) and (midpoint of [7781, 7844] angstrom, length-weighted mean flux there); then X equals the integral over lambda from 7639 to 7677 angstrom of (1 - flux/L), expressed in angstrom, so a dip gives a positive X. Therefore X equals 1.8 angstrom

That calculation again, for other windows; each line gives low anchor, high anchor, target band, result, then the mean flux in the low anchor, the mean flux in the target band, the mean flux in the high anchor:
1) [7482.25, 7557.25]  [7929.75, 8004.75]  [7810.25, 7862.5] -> 1.17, 9.24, 8.87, 9.01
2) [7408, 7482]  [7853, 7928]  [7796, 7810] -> 0.45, 8.98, 8.62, 8.89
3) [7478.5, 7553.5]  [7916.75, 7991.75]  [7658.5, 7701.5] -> 3.25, 9.23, 8.46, 9.03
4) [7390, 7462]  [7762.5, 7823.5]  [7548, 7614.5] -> -2.73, 8.93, 9.21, 8.73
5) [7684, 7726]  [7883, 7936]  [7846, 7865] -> -0.44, 8.55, 8.96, 8.83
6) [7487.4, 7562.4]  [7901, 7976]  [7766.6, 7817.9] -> 2.11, 9.28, 8.69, 8.94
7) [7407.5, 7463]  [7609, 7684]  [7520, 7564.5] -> -2.36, 8.94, 9.34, 8.8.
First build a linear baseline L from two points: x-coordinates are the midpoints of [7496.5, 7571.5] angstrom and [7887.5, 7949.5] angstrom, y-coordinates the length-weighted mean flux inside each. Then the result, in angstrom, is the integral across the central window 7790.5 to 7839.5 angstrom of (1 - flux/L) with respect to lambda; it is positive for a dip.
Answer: 1.3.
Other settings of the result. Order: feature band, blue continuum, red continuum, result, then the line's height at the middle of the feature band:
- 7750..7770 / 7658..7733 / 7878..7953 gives -0.48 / 8.61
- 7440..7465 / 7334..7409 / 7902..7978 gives 0.84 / 9.03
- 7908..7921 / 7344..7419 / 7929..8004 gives 0.25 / 9.01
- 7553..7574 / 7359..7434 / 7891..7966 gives -0.75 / 9.01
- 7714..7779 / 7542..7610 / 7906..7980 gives 2.95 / 9.14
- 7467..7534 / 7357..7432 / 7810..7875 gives -1.52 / 9.03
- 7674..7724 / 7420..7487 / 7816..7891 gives 1.94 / 8.93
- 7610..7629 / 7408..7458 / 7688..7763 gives -0.59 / 8.78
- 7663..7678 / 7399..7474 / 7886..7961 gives 1.40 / 8.91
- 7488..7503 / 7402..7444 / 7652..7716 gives -0.16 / 8.86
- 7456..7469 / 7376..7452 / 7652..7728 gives 0.20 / 8.91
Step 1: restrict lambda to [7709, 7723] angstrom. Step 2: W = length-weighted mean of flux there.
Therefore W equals 8.33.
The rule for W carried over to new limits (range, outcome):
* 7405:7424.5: 9.02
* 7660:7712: 8.52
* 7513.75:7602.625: 9.31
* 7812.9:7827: 9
